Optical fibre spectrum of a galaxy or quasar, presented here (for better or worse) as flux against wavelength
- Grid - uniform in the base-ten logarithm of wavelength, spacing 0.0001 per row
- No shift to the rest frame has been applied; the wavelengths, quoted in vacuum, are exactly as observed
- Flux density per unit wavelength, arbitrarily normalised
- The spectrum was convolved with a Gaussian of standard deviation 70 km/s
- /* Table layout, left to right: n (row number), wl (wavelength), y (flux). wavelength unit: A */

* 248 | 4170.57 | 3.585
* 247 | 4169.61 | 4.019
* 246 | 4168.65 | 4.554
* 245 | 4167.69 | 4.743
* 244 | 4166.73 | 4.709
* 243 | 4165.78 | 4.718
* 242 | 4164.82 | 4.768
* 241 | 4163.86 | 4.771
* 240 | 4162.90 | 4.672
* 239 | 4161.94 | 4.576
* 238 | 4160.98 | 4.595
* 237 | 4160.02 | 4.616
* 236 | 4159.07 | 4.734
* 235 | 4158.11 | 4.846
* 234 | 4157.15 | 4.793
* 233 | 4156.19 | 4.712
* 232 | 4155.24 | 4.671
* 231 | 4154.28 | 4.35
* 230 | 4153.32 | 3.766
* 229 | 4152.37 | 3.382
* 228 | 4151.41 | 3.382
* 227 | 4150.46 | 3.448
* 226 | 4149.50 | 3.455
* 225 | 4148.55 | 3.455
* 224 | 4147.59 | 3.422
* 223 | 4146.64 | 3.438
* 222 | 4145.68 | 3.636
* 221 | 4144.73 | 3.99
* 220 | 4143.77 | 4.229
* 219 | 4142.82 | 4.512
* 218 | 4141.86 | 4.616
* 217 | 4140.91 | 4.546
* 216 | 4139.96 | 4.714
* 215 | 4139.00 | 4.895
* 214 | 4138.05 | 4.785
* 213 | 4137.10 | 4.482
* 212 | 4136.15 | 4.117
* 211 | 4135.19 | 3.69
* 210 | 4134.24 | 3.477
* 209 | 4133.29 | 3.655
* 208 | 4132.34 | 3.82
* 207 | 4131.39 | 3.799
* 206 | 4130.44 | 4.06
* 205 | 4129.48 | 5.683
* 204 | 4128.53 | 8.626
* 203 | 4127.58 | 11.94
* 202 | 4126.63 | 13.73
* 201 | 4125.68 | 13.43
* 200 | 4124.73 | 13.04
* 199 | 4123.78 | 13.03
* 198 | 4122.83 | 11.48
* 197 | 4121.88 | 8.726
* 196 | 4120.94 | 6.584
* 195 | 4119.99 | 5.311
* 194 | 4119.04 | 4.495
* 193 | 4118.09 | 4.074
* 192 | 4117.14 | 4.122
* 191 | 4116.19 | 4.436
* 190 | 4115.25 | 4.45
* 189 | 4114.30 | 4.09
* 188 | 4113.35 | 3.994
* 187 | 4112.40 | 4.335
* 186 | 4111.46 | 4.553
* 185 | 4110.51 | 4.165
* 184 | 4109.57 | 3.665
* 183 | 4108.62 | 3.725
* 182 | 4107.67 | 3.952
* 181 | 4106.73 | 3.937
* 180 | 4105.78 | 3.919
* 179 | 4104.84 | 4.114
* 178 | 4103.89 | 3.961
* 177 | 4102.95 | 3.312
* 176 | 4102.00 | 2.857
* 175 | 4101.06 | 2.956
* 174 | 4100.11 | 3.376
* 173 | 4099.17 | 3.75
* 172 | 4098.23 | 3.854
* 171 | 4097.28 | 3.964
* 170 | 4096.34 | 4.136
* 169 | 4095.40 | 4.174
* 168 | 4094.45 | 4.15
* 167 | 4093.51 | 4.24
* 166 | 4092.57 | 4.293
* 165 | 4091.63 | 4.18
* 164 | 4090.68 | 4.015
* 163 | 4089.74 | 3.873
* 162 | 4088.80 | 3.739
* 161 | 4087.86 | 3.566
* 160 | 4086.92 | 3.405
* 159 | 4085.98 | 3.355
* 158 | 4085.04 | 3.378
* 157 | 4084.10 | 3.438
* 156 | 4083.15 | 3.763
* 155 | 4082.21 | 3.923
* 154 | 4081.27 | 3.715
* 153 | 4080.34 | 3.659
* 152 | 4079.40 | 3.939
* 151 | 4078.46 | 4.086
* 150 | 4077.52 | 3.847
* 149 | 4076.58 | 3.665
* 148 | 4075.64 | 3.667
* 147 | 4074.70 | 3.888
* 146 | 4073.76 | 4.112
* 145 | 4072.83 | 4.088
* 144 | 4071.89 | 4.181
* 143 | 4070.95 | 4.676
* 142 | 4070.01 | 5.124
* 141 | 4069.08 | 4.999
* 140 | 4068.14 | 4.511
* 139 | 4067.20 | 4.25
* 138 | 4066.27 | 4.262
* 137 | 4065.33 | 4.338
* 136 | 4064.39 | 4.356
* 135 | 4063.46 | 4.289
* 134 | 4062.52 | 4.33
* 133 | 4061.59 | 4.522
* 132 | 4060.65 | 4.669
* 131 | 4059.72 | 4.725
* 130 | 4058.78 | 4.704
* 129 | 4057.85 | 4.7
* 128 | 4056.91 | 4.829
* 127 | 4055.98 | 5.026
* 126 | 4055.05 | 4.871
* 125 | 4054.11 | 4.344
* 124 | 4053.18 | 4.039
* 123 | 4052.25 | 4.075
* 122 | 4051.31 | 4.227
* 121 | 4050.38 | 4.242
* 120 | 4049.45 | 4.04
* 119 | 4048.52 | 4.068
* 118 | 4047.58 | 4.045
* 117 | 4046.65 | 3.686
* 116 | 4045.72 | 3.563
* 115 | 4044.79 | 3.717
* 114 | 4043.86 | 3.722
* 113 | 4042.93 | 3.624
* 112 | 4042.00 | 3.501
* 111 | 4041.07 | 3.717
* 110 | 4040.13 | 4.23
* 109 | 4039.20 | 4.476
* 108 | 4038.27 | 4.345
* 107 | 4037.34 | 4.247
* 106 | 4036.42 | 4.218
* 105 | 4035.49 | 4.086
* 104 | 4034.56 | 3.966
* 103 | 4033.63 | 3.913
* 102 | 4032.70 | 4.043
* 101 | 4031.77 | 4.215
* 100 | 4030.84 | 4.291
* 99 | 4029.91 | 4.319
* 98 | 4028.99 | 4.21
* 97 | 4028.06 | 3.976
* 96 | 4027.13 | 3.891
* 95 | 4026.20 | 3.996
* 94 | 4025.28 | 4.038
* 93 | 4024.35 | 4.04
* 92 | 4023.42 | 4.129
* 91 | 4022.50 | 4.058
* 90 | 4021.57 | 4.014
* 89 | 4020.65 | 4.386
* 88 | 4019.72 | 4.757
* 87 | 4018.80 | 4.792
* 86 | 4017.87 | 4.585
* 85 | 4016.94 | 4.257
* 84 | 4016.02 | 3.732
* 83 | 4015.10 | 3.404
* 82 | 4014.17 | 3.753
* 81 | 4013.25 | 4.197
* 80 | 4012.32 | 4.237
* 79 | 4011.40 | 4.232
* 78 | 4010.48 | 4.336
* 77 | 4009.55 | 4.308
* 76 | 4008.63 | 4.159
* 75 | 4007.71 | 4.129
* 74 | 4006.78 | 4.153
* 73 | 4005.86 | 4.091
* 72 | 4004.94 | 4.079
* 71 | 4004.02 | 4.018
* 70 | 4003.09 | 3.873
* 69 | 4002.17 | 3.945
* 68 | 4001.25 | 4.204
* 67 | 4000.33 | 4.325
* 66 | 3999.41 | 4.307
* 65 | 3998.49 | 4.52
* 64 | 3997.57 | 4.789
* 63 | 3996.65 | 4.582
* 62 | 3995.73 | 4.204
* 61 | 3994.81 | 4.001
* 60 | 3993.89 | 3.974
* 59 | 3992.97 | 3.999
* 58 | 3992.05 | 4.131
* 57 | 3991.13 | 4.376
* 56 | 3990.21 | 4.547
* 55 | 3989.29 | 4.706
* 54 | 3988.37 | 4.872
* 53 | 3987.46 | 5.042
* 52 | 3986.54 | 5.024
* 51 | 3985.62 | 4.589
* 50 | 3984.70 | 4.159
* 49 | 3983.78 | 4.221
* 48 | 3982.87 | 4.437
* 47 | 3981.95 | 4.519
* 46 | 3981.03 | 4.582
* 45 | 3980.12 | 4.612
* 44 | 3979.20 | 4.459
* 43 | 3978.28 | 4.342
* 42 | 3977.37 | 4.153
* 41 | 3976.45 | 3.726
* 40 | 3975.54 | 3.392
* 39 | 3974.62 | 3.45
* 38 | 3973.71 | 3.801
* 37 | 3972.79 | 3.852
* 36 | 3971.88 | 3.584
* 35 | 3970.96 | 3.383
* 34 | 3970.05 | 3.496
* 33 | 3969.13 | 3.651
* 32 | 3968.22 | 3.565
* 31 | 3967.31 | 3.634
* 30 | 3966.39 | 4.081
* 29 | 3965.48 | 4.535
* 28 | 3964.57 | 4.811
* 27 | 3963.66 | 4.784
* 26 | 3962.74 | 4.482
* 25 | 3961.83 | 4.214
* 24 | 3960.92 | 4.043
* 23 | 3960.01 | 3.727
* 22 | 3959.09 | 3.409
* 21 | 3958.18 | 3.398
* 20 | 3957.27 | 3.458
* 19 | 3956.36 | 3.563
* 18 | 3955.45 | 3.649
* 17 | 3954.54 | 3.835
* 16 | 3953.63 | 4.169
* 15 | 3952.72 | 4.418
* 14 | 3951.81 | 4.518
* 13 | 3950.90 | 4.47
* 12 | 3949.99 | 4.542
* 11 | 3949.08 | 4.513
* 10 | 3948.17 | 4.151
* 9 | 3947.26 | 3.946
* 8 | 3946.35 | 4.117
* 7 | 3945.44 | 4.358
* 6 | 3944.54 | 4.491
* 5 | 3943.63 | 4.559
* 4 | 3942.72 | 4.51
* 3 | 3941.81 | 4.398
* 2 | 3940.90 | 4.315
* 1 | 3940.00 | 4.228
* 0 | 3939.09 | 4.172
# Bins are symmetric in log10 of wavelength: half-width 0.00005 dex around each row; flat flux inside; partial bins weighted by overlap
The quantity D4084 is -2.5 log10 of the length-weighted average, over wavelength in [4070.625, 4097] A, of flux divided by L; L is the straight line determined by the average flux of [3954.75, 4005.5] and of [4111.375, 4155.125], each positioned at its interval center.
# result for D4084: 0.28 mag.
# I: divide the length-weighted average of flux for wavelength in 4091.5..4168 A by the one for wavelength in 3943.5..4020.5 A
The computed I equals 1.2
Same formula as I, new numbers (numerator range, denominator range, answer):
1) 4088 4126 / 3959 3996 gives 1.20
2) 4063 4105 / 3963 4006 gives 0.94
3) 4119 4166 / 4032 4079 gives 1.31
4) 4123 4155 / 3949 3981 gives 1.40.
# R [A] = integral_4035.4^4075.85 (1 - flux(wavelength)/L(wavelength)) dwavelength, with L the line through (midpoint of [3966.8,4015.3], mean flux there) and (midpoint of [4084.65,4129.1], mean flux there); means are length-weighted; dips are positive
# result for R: 4.7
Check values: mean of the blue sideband 4.16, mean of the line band 4.26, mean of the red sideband 5.34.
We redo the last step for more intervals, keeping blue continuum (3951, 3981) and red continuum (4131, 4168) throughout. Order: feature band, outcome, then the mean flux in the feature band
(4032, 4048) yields 0.5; 3.95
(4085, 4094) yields 0.7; 3.83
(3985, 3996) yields -1.3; 4.45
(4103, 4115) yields 0.4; 4.02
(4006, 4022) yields -0.7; 4.2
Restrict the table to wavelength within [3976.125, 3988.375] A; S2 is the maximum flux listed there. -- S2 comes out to 5.042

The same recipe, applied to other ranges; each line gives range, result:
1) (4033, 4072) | 5.124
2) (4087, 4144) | 13.73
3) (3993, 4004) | 4.789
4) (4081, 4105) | 4.293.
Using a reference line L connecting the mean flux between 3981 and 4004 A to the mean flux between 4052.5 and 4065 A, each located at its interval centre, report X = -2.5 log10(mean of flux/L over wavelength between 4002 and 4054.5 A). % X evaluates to 0.10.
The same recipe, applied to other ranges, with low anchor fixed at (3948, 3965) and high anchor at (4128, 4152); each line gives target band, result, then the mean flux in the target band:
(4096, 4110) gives 0.15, 3.69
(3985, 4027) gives -0.03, 4.26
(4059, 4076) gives -0.05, 4.4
